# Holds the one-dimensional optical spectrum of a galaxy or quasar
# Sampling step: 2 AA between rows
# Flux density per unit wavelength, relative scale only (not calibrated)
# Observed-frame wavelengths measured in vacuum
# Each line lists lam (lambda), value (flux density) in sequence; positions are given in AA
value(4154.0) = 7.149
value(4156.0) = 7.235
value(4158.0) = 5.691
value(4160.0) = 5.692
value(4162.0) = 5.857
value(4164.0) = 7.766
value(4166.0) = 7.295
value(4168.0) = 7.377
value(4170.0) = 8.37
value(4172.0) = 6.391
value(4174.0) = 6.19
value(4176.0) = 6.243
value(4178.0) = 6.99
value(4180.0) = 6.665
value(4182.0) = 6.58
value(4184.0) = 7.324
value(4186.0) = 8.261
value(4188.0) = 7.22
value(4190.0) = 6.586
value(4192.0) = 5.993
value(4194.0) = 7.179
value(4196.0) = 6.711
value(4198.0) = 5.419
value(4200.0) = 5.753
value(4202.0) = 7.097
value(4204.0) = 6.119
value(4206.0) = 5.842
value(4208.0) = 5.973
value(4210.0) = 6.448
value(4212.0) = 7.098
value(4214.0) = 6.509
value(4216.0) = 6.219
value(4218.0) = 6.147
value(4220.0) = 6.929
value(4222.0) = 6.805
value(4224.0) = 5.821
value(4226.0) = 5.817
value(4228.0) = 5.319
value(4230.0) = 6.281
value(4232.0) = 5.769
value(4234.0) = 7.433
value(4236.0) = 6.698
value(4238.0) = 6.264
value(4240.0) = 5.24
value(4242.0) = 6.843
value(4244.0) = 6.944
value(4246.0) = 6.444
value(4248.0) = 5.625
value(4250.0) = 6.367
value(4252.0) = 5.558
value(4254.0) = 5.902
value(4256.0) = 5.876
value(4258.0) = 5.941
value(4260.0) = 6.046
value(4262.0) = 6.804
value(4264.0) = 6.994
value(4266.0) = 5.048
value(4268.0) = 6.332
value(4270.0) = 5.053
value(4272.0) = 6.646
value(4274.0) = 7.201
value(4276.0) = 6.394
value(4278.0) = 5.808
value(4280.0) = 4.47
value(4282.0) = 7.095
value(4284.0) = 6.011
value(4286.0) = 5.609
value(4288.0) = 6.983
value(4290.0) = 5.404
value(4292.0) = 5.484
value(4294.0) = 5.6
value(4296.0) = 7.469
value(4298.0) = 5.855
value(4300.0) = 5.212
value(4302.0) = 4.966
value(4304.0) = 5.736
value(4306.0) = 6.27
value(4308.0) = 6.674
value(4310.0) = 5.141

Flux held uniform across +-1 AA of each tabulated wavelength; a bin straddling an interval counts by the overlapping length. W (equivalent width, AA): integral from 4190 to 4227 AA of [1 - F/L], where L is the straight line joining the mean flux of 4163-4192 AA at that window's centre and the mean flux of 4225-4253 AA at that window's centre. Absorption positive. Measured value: 1.56 AA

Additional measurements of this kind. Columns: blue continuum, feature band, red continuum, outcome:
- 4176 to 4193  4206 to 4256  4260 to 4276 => 2.4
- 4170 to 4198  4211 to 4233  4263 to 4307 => 0.8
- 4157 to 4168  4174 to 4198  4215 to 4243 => -1.3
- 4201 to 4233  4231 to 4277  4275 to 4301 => -1.0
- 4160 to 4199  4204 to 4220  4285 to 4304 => 0.5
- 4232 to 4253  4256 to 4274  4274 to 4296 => 0.0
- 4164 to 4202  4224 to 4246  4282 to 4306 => 0.5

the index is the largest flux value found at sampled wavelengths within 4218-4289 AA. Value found 7.433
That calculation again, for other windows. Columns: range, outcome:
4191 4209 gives 7.179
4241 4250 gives 6.944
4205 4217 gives 7.098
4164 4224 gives 8.37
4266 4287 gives 7.201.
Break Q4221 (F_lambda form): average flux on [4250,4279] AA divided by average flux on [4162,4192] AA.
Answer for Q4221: 0.9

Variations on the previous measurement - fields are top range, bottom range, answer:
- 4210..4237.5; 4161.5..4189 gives 0.90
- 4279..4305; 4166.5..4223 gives 0.88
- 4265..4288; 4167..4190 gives 0.85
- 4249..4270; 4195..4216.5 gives 0.96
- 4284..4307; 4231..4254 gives 0.94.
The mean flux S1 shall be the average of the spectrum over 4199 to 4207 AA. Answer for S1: 6.2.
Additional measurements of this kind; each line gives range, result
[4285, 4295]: 5.82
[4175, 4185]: 6.76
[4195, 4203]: 6.25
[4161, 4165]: 6.81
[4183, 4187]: 7.79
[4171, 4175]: 6.29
